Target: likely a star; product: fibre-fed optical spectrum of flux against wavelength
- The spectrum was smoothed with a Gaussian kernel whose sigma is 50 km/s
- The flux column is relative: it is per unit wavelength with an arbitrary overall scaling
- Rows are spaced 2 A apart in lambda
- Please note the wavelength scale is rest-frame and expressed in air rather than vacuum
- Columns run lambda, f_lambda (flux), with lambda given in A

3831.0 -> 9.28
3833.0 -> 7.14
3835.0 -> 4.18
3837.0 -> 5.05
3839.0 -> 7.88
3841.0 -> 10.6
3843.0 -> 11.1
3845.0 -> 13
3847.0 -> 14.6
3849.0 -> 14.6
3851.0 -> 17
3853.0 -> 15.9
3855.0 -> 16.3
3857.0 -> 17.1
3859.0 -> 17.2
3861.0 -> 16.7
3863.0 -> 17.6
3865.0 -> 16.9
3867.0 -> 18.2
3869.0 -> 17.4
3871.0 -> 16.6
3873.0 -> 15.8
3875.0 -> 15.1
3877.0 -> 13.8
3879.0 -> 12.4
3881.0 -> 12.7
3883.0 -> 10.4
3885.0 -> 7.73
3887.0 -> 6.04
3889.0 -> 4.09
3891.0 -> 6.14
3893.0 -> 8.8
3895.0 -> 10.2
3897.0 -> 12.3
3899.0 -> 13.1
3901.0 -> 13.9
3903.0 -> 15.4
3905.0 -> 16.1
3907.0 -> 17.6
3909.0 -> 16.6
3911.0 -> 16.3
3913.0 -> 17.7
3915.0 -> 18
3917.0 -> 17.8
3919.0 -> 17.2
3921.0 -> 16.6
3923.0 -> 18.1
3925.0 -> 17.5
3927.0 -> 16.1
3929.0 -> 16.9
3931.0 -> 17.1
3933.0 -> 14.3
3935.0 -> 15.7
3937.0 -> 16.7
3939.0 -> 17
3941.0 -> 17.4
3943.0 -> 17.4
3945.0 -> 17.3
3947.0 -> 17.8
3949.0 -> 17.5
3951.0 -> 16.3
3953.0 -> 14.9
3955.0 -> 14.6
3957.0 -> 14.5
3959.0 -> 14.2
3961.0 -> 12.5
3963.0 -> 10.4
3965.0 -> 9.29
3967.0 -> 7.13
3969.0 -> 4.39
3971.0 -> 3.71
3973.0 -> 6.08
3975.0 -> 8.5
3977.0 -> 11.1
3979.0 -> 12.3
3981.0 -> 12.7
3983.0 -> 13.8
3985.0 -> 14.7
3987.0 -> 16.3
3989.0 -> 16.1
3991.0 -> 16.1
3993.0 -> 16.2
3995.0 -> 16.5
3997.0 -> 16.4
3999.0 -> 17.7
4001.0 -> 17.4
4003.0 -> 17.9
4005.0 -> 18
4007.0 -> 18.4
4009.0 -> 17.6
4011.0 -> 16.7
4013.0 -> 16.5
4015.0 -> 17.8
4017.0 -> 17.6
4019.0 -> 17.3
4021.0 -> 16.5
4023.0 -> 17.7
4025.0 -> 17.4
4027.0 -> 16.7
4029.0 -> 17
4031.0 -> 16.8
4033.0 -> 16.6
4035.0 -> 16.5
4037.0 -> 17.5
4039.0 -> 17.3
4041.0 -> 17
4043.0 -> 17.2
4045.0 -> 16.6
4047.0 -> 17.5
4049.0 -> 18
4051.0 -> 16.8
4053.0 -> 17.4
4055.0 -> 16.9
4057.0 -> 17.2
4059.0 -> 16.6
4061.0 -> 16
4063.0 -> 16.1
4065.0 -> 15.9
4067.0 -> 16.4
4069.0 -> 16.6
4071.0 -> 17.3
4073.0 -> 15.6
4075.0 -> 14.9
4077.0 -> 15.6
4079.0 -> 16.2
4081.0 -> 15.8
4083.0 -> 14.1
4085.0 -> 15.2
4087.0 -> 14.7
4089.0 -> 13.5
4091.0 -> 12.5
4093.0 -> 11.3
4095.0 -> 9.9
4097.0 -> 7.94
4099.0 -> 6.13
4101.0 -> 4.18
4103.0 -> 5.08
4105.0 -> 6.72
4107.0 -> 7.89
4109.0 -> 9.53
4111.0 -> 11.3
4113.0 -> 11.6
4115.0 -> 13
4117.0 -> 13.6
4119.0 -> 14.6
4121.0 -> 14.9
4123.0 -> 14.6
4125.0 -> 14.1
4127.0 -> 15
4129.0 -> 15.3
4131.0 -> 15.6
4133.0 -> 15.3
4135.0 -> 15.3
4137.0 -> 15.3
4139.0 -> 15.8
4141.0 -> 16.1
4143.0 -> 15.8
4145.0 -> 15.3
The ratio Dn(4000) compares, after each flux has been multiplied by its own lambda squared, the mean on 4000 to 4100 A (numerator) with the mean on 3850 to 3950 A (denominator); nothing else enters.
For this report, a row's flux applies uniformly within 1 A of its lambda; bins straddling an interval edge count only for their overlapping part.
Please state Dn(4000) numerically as 1.14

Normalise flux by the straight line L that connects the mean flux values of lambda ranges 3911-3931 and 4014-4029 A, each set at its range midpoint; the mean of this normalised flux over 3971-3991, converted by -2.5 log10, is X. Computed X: 0.38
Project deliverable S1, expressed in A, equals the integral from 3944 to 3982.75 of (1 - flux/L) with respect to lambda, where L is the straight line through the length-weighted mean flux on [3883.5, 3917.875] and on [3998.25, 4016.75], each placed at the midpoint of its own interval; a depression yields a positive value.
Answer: 8.9 A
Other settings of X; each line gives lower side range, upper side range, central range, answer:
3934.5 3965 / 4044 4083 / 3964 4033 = 0.09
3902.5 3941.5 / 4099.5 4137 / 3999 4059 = -0.21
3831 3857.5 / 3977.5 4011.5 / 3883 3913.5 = 0.12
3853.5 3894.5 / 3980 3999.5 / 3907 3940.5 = -0.18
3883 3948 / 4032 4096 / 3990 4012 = -0.12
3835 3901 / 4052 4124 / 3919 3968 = -0.19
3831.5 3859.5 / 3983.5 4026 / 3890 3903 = 0.23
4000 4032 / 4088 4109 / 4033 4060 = -0.21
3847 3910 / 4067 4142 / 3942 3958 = -0.19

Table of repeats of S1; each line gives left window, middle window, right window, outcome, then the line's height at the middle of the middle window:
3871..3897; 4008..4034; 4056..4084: -4.47 A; 14.6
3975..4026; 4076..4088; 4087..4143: -1.75 A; 13.3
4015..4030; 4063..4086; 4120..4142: 0.65 A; 16.3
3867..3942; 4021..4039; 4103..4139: -4.50 A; 13.6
